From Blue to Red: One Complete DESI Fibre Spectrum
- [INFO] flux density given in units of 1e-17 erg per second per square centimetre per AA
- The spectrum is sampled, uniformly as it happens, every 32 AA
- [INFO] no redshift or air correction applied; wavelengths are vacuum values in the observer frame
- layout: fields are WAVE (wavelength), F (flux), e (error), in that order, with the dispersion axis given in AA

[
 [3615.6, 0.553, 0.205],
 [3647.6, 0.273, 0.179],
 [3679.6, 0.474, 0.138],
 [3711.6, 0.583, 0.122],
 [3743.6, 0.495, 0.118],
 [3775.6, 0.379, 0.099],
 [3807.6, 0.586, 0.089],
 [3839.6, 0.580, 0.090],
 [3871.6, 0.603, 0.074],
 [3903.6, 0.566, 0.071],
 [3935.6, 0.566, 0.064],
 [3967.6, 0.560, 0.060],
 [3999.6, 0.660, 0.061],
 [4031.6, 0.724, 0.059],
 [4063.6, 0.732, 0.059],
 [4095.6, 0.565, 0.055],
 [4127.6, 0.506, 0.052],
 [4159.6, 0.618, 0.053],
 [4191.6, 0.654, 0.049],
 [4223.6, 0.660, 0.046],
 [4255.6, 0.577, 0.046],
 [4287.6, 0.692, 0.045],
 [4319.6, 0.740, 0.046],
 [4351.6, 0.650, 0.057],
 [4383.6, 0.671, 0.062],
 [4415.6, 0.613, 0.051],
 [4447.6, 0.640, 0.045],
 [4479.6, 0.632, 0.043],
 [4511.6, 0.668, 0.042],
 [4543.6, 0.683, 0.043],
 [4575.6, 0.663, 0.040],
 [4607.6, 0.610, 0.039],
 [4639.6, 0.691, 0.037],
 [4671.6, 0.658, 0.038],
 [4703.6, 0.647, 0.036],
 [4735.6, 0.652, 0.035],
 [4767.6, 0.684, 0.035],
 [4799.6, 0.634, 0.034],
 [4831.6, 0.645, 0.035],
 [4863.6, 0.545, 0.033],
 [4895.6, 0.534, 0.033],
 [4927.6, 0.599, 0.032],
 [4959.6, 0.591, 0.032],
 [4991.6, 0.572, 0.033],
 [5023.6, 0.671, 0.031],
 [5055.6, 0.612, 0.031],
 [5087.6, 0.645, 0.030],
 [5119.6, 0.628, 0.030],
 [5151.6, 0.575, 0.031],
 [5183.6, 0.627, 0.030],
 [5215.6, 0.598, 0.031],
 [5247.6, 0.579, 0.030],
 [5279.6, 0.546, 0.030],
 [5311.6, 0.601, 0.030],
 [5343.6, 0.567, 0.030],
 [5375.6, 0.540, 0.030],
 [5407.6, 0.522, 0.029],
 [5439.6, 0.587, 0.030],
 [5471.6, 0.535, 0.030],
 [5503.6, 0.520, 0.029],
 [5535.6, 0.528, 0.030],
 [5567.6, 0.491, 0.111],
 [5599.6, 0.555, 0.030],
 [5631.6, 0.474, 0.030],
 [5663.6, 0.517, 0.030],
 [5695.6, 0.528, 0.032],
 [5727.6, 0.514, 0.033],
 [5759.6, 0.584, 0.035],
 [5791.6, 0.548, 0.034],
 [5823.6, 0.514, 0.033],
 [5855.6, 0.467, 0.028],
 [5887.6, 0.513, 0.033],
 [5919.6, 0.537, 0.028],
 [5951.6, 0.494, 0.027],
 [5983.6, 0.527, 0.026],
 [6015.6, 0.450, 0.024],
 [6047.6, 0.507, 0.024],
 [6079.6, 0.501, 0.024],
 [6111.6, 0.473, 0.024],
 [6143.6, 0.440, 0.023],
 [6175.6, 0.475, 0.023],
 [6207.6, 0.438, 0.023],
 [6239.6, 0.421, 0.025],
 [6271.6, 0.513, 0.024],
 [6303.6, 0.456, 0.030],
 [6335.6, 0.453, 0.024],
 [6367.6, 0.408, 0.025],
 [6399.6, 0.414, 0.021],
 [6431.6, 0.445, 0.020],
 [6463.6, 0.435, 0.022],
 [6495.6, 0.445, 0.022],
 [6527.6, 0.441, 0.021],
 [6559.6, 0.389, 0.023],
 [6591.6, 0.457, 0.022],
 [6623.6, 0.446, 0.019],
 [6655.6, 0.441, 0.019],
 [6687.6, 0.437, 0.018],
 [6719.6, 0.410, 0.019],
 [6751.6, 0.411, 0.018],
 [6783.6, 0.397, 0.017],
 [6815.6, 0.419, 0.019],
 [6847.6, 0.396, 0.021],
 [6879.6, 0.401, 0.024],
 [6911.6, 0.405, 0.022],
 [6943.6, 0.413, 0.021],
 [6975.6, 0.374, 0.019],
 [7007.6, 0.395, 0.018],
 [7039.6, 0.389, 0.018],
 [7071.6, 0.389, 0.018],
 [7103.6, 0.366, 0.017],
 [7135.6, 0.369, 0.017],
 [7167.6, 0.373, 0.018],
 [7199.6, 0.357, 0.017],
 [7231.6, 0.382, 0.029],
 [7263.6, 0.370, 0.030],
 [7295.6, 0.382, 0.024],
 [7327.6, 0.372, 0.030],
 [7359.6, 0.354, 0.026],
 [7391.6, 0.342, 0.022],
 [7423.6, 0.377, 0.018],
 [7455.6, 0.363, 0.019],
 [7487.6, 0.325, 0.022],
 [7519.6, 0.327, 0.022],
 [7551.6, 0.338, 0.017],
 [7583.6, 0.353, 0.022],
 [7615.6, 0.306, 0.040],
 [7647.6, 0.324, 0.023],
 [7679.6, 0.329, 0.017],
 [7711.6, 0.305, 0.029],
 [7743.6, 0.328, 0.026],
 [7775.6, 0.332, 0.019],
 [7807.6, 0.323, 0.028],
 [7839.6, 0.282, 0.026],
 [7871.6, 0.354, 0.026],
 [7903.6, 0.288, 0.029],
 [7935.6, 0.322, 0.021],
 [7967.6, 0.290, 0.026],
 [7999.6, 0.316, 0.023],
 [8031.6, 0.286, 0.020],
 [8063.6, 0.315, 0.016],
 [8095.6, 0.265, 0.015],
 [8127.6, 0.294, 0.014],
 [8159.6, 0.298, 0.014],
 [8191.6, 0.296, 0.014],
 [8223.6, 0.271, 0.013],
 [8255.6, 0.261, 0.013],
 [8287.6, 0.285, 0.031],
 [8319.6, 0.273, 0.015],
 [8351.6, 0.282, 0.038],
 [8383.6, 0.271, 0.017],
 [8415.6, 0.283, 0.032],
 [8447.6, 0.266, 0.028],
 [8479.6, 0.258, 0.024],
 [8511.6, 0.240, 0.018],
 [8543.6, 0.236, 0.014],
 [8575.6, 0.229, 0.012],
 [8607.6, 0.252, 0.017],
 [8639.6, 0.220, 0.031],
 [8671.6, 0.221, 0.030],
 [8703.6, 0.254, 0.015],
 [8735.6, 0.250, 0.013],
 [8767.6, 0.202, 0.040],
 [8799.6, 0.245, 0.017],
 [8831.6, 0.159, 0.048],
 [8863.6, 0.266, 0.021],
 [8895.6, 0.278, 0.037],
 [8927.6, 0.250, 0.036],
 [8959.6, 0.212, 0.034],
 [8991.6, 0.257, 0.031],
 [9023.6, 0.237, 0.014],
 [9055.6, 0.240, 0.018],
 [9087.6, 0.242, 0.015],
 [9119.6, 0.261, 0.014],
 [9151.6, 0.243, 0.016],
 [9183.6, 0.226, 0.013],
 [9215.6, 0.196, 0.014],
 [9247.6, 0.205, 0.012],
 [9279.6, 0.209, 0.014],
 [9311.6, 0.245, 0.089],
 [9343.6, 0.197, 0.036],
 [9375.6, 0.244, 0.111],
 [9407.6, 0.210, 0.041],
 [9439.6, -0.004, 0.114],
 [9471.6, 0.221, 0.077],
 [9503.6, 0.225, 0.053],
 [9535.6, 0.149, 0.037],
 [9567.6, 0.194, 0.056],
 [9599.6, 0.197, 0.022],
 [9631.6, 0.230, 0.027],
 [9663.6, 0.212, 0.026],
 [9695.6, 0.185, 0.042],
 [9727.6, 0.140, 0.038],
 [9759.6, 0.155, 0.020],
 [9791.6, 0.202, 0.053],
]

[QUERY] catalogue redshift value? 0.000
